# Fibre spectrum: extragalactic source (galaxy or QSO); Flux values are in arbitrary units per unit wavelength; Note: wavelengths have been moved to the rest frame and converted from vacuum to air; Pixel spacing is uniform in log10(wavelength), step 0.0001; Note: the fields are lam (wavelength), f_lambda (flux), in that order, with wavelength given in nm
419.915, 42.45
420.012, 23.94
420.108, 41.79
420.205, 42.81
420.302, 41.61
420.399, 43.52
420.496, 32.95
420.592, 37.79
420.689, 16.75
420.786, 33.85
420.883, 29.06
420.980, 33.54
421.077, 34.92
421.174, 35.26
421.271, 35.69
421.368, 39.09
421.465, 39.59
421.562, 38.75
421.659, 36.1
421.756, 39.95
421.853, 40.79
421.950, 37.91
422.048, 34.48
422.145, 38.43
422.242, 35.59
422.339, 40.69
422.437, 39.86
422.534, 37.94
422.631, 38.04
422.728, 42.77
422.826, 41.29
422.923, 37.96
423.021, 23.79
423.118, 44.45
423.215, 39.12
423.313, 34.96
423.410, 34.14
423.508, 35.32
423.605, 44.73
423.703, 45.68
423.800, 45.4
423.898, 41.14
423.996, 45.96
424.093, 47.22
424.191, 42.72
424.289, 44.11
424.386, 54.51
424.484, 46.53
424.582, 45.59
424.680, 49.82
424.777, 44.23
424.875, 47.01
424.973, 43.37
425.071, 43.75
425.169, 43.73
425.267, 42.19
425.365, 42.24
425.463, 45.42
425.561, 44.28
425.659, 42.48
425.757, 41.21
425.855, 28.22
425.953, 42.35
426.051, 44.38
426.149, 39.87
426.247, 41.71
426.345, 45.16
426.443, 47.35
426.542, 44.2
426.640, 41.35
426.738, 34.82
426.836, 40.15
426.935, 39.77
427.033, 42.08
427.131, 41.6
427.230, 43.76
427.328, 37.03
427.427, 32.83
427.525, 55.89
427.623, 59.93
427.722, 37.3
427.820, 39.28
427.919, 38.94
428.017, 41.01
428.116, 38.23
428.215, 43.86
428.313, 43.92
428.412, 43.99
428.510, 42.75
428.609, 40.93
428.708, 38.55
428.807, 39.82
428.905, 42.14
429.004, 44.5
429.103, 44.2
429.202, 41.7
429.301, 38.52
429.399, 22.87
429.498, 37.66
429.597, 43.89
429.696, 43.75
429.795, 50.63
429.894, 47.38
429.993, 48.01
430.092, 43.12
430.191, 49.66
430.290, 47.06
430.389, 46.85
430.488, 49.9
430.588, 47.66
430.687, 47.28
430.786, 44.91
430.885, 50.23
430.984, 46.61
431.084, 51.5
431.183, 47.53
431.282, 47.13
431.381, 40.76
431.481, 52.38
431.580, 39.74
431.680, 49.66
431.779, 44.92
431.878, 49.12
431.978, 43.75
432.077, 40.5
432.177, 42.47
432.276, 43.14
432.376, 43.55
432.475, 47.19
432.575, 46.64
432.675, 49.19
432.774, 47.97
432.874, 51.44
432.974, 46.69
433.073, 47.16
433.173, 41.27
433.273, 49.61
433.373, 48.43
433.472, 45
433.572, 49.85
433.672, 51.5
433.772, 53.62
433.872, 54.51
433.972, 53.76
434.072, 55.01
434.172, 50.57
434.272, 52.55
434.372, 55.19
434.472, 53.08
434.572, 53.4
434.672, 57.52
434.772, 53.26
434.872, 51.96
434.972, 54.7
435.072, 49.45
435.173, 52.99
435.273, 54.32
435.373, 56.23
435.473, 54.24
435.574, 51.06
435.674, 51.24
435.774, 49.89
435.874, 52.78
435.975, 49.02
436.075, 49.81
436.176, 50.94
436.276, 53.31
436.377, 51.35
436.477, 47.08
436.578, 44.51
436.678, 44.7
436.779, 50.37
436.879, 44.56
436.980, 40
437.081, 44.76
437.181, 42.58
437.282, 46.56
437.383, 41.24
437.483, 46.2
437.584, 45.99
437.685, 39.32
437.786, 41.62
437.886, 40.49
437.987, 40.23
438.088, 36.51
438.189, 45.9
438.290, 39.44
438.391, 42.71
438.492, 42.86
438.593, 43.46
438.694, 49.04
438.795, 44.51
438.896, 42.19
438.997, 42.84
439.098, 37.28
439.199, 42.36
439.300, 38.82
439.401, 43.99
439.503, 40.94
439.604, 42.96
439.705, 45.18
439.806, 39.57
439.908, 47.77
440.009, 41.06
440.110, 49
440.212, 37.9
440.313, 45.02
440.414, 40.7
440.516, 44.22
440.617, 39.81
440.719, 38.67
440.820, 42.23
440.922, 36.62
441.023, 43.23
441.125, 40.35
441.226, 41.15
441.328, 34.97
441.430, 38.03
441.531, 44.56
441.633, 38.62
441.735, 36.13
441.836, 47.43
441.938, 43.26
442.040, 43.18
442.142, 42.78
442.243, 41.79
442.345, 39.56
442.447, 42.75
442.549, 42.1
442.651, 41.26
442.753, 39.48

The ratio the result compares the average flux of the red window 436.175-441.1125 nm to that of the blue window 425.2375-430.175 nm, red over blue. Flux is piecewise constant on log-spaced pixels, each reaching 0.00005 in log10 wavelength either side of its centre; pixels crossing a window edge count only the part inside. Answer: 1.03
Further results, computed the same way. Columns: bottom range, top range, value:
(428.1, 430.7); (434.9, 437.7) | 1.12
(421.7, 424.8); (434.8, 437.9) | 1.18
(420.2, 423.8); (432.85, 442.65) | 1.22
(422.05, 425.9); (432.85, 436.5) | 1.24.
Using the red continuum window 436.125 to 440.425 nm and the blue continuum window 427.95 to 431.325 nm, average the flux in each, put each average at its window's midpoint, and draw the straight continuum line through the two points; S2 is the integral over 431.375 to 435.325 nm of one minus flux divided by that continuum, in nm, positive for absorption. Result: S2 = -0.49 nm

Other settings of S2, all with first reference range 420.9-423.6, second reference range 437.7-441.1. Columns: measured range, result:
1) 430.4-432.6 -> -0.35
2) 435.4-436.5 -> -0.27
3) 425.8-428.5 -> -0.21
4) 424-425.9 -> -0.30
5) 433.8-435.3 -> -0.47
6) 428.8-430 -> -0.07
